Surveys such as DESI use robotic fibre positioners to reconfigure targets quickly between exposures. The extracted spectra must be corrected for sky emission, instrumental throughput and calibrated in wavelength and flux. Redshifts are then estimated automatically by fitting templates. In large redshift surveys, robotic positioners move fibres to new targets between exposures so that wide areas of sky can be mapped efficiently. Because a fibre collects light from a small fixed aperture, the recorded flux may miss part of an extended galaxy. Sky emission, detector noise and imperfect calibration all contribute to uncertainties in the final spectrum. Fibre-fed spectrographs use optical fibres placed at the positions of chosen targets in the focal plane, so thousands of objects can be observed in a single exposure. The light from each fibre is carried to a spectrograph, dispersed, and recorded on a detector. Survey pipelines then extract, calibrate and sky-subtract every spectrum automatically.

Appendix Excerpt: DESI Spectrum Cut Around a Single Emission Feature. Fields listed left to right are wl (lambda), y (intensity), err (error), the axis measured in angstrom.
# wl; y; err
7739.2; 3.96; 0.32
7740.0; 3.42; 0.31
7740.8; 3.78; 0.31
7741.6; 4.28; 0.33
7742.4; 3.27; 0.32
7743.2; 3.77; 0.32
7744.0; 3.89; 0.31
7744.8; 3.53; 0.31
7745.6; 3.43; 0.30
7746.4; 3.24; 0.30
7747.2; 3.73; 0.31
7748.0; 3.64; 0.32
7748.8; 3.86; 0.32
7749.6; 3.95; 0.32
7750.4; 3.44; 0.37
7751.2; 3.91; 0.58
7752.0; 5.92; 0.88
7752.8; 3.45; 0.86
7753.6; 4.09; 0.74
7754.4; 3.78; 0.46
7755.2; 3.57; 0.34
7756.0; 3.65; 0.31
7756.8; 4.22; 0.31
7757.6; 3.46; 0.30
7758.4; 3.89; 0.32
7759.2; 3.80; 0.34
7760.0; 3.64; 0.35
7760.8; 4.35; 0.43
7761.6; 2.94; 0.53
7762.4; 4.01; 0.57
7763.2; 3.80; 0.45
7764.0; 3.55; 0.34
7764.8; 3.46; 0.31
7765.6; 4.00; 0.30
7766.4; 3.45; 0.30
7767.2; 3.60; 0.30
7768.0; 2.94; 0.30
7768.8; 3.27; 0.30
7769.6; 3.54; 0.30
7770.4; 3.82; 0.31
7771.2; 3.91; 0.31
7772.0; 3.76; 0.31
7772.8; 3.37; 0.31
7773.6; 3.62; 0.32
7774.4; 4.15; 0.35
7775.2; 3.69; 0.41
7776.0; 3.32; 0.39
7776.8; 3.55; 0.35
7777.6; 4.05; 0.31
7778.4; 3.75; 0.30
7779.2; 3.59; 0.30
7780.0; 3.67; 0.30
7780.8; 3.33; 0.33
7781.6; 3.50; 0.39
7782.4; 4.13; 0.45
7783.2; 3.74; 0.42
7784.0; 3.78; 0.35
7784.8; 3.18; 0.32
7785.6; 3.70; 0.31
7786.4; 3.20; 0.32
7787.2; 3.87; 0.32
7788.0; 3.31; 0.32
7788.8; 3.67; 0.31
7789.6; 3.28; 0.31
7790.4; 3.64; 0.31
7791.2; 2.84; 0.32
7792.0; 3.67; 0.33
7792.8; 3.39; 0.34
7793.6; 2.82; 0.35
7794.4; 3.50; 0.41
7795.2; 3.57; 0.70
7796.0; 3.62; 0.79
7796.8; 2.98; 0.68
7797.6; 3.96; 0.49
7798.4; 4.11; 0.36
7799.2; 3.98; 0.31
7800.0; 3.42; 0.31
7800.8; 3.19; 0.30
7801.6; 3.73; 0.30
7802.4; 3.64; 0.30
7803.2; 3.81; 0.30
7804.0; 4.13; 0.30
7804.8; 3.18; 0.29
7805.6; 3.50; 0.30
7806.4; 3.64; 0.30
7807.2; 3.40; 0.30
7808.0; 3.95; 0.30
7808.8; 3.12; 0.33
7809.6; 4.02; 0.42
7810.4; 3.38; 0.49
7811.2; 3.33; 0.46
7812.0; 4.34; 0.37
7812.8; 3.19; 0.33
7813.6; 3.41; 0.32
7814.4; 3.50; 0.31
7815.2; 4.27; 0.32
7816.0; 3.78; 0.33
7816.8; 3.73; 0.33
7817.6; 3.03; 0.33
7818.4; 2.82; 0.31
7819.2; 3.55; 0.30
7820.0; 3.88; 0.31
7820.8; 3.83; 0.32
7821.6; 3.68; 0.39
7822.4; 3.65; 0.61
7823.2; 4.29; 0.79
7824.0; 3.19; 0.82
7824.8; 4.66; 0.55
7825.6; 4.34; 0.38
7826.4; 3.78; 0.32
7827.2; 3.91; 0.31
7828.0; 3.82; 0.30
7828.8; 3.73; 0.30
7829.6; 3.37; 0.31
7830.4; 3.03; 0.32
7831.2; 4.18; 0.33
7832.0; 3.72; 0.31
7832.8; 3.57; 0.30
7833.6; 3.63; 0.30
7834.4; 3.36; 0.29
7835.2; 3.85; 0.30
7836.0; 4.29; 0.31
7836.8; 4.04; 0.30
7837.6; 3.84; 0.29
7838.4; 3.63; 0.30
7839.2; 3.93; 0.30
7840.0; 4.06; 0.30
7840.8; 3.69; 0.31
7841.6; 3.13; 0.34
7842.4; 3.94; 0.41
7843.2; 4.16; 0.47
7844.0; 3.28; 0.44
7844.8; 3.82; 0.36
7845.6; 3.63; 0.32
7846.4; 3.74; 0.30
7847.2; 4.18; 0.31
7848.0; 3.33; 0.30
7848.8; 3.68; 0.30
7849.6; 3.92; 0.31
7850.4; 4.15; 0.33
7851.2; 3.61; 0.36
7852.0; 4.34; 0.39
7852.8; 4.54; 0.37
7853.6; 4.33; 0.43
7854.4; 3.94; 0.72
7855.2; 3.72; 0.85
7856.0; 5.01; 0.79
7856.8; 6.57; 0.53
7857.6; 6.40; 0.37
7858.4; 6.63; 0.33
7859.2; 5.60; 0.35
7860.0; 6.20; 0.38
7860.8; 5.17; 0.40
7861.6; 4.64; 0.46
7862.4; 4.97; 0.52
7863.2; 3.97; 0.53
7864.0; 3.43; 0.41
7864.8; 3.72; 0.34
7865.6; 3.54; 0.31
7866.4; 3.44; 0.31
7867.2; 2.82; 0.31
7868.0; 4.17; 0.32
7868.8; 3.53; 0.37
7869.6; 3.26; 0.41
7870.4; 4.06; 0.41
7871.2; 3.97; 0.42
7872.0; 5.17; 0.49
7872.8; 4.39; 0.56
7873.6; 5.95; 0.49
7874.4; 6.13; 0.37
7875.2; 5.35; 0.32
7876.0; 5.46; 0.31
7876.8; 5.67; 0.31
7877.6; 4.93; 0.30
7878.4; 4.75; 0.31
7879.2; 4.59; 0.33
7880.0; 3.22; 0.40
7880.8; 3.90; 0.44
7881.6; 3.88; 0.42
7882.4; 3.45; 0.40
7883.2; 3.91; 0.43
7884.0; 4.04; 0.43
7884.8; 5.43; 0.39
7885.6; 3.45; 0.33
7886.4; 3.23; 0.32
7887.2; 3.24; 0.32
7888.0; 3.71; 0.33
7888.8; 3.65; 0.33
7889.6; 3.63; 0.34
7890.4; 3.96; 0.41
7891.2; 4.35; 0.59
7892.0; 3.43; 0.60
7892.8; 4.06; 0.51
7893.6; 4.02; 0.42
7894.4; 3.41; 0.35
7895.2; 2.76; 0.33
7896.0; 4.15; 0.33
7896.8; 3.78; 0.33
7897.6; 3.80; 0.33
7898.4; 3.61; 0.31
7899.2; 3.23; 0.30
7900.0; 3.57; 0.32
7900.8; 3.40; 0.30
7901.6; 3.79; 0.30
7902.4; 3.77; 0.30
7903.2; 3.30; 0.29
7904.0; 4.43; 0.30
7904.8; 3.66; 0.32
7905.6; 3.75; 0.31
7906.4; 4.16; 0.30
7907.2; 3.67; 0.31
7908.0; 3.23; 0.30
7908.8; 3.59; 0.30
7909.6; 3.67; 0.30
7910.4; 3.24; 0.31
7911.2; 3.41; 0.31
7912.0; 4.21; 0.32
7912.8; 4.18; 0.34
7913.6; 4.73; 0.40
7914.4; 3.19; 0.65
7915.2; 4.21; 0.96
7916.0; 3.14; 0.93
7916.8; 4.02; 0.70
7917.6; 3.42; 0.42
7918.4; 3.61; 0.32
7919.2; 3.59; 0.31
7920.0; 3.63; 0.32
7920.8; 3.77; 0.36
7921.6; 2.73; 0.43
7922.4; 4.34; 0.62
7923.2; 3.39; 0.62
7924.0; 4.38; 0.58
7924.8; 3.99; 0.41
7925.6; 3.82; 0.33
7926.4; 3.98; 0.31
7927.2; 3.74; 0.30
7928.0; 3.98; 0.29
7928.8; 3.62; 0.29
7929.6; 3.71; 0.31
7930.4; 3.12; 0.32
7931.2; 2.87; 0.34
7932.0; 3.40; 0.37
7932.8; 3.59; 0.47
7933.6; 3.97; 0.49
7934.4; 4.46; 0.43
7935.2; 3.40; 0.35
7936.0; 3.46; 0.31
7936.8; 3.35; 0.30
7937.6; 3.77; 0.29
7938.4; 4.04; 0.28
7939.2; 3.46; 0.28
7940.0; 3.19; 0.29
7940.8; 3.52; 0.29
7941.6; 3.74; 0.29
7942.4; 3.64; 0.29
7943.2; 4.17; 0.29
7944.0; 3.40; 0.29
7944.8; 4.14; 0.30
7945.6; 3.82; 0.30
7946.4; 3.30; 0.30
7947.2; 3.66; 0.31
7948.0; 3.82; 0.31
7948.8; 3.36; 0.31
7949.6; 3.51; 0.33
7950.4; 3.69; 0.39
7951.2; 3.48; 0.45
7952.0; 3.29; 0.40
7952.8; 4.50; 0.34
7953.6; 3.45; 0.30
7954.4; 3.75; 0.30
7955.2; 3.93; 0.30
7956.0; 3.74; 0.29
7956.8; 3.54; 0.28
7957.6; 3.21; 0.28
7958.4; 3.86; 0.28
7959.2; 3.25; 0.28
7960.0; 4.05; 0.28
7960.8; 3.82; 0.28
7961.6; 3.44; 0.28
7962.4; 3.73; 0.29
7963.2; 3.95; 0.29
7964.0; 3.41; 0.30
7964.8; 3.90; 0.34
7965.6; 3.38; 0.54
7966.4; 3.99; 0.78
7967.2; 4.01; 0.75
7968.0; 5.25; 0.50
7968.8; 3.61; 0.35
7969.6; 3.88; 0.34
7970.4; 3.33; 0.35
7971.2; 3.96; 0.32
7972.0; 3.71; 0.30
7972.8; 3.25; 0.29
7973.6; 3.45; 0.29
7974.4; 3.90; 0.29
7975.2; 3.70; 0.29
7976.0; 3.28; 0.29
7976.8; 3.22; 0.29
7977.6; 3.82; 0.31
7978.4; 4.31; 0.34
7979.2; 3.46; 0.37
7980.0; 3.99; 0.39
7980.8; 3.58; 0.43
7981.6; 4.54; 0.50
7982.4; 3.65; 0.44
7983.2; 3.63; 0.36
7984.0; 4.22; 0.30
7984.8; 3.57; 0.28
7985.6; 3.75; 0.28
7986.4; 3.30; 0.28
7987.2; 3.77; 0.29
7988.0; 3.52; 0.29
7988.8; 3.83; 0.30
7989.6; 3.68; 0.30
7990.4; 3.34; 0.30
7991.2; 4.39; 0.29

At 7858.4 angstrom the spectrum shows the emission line [S II] 6716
